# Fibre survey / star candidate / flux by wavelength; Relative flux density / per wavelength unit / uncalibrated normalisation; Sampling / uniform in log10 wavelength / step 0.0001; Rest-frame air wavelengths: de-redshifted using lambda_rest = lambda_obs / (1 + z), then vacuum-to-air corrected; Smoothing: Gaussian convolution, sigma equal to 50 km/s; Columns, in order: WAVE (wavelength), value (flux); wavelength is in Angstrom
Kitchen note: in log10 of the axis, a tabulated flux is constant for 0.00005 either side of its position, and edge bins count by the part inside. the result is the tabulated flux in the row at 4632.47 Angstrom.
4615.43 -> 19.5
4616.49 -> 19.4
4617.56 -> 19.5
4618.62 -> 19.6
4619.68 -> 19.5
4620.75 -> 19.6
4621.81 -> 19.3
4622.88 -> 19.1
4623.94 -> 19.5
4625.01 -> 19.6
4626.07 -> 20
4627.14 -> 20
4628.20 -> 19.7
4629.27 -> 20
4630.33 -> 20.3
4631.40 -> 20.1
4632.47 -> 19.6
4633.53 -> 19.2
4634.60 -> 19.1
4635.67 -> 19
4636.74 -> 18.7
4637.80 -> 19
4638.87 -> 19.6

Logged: 19.6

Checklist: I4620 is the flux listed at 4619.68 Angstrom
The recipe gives 19.5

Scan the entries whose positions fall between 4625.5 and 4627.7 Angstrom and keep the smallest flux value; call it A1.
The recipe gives 20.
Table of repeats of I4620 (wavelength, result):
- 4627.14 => 20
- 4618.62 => 19.6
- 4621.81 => 19.3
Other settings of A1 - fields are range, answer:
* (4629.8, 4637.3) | 18.7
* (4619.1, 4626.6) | 19.1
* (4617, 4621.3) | 19.5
